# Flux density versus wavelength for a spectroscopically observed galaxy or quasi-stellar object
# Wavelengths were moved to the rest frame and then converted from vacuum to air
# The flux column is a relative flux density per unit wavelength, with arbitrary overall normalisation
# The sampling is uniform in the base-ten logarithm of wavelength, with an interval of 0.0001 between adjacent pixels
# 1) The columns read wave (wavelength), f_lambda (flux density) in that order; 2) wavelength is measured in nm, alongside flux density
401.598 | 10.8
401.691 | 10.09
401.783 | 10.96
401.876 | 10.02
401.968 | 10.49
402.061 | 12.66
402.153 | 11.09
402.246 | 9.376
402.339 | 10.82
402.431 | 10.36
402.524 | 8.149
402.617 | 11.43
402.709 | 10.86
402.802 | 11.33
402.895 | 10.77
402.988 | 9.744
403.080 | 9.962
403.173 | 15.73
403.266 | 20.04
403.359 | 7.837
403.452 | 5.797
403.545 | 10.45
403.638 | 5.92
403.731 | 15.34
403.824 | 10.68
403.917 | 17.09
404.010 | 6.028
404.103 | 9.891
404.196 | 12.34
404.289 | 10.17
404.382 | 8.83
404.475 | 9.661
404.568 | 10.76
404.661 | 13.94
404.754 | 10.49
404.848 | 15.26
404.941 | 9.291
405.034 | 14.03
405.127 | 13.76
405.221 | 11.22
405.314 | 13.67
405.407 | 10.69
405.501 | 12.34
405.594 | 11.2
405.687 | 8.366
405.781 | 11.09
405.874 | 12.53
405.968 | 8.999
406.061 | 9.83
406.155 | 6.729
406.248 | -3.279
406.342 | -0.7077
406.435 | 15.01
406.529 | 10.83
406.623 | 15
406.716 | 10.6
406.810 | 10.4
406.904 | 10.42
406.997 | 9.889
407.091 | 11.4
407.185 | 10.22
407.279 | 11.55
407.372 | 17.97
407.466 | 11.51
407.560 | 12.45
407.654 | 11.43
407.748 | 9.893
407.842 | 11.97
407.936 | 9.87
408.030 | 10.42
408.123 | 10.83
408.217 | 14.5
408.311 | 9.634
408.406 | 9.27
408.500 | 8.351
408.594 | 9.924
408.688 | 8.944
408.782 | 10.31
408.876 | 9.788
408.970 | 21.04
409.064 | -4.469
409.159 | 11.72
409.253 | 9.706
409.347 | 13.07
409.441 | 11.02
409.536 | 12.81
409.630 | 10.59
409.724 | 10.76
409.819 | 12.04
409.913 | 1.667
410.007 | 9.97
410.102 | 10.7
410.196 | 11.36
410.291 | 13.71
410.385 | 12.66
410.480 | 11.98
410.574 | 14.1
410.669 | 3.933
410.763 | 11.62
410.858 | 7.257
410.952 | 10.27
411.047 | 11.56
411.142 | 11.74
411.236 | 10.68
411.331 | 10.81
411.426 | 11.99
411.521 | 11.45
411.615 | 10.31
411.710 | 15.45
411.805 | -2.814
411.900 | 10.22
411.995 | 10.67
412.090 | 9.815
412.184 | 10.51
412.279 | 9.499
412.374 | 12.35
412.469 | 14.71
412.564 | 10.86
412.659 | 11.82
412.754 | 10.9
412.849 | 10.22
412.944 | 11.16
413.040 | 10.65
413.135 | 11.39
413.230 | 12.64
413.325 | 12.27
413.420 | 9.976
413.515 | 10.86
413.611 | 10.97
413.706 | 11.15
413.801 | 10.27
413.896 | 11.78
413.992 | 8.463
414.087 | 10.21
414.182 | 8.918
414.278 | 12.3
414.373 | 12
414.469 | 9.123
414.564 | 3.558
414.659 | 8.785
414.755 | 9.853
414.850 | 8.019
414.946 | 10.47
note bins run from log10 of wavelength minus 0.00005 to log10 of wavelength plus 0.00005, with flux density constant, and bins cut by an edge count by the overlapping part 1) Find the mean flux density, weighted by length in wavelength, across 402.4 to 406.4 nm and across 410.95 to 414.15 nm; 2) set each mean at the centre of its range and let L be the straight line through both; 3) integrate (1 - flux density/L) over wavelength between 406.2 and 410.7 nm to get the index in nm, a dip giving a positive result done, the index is 0.091 nm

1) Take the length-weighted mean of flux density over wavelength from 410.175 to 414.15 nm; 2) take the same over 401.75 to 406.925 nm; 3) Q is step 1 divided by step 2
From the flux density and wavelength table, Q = 1.0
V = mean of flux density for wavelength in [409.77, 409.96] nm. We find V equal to 6.88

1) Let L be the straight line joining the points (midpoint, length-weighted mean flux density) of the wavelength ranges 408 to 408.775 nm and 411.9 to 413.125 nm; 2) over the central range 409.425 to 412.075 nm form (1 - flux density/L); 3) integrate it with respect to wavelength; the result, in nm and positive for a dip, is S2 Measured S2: 0.10 nm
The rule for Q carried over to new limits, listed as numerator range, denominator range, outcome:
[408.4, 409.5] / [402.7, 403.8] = 0.89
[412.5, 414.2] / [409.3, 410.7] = 1.01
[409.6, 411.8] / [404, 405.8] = 0.93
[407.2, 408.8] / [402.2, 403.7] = 1.05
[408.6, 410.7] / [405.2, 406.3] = 1.11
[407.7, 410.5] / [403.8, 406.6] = 1.01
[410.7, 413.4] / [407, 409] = 0.94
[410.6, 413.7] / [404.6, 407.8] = 0.97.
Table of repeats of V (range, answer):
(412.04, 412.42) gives 10.6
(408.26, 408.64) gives 9.33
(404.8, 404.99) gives 12.3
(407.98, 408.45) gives 10.9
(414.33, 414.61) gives 8.19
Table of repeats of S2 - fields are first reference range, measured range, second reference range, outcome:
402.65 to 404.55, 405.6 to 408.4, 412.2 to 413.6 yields 0.192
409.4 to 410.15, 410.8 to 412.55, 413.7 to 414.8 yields -0.101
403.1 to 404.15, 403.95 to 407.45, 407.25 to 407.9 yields 0.376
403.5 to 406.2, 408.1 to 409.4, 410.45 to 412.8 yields 0.065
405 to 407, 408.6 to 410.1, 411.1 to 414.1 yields 0.066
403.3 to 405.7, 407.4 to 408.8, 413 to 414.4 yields 0.035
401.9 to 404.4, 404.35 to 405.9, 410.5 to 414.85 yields -0.122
